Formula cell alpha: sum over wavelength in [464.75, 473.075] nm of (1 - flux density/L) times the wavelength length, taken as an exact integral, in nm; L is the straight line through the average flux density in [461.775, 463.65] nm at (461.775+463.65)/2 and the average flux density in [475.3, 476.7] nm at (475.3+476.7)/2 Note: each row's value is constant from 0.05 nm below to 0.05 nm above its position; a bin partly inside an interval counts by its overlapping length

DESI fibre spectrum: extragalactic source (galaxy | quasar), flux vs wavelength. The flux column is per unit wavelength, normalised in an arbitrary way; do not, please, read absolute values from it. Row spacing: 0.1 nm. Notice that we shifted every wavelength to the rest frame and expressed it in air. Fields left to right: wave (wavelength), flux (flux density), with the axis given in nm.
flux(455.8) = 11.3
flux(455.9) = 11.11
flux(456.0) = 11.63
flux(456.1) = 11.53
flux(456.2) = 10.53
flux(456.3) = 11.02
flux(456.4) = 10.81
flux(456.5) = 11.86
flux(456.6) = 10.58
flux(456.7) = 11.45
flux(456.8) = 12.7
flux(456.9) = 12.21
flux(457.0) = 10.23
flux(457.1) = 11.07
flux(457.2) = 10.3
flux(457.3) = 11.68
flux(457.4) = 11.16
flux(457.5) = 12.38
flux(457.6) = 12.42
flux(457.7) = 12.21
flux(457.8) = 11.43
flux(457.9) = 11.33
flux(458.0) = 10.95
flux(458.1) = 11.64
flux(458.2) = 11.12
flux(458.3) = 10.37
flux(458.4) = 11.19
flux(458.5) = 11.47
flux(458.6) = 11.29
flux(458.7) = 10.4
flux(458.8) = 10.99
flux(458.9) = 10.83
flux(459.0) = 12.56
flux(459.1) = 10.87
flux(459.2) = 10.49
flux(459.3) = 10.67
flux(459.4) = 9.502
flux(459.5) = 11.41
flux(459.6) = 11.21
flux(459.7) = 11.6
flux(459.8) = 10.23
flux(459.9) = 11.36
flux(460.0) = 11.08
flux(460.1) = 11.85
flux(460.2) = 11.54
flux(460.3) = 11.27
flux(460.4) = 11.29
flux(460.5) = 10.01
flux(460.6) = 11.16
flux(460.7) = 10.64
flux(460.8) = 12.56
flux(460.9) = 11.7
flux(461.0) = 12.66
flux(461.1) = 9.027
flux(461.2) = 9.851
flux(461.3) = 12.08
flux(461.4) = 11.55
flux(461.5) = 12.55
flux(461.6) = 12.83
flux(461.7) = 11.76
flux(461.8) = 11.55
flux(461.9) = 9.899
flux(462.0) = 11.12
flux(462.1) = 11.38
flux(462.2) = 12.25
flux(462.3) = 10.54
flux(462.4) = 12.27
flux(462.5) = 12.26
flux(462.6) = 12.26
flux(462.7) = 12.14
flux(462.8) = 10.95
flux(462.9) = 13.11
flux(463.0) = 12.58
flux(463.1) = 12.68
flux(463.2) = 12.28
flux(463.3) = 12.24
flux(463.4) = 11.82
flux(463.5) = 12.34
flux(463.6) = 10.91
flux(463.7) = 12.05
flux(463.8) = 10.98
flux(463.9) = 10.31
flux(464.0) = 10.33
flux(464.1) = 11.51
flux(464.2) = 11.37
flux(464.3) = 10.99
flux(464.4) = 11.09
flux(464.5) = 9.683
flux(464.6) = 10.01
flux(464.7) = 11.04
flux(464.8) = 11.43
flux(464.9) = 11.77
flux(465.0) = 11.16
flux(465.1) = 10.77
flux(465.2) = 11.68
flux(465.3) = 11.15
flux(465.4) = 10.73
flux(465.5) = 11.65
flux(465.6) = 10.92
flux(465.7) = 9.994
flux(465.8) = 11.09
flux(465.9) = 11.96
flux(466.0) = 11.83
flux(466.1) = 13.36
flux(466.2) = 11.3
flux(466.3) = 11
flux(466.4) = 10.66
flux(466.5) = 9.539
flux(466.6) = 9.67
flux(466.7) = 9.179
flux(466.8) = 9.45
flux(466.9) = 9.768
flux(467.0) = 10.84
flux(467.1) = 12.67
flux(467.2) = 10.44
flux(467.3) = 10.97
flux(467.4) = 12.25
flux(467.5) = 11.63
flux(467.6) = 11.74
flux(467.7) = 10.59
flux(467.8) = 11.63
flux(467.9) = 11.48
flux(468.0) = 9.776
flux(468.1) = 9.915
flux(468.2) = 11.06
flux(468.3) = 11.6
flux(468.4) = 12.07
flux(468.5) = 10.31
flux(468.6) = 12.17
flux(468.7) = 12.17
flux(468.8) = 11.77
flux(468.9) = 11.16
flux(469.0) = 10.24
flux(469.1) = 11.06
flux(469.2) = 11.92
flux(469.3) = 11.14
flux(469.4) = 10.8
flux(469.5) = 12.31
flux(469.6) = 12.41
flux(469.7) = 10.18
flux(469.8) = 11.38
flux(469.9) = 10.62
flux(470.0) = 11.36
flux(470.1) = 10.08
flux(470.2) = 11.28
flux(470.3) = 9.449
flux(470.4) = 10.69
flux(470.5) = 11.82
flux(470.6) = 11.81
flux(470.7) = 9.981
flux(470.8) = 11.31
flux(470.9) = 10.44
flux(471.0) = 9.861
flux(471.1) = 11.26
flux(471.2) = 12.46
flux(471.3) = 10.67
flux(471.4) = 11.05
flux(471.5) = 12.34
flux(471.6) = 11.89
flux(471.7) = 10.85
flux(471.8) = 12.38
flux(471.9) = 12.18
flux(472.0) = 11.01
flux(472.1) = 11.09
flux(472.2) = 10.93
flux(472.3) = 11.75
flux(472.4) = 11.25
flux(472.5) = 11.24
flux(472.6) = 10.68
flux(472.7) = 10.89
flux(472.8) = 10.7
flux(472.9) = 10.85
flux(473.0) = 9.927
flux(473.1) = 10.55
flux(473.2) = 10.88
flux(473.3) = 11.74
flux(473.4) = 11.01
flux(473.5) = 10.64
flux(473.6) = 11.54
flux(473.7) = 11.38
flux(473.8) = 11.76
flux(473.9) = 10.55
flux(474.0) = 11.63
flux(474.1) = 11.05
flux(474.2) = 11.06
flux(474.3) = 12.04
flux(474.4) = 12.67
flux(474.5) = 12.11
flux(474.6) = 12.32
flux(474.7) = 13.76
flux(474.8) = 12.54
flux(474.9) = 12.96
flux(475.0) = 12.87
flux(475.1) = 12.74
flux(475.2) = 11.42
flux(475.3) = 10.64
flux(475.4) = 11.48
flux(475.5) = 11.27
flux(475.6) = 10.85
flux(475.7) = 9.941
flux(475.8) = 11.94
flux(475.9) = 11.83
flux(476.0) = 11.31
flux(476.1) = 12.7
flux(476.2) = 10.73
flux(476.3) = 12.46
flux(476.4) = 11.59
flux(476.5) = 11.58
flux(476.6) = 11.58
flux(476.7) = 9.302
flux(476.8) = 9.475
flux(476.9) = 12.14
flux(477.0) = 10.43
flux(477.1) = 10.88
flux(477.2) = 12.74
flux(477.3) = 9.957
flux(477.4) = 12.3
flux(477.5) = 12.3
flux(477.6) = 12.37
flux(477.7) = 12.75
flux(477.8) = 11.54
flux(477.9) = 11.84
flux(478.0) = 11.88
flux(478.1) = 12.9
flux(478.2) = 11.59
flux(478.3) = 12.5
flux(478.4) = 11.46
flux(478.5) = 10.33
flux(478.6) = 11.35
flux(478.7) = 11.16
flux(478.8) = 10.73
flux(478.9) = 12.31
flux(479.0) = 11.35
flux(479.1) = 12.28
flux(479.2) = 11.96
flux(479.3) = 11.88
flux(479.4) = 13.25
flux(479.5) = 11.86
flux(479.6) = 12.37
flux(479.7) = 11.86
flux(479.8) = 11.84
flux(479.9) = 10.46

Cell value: 0.36 nm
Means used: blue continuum 11.8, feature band 11.1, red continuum 11.4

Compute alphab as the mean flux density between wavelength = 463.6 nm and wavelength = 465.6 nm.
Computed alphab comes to 11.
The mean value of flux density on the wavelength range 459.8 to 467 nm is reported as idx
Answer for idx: 11.3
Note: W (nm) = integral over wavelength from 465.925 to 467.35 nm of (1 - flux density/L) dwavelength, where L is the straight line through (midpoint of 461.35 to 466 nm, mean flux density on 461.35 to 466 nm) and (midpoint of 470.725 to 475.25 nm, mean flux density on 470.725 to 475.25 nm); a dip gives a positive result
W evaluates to 0.08 nm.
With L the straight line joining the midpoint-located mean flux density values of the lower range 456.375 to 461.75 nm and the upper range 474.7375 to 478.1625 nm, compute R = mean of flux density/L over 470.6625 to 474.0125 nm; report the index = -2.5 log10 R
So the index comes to 0.04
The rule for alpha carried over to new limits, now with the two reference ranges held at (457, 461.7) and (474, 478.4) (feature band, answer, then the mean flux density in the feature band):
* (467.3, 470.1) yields 0.06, 11.3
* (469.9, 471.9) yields 0.08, 11.1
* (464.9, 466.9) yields 0.09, 10.9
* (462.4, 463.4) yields -0.08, 12.3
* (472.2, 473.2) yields 0.06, 10.9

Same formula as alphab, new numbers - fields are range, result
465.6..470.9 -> 11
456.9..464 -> 11.4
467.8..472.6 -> 11.2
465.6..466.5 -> 11.3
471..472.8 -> 11.3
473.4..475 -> 11.9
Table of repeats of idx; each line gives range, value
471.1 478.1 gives 11.5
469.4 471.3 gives 11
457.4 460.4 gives 11.2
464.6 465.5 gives 11.2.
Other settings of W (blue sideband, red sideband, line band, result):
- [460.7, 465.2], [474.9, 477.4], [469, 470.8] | 0.058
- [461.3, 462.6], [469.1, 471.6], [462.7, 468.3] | 0.144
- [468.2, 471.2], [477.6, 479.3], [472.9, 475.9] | -0.019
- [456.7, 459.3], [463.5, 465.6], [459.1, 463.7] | -0.121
